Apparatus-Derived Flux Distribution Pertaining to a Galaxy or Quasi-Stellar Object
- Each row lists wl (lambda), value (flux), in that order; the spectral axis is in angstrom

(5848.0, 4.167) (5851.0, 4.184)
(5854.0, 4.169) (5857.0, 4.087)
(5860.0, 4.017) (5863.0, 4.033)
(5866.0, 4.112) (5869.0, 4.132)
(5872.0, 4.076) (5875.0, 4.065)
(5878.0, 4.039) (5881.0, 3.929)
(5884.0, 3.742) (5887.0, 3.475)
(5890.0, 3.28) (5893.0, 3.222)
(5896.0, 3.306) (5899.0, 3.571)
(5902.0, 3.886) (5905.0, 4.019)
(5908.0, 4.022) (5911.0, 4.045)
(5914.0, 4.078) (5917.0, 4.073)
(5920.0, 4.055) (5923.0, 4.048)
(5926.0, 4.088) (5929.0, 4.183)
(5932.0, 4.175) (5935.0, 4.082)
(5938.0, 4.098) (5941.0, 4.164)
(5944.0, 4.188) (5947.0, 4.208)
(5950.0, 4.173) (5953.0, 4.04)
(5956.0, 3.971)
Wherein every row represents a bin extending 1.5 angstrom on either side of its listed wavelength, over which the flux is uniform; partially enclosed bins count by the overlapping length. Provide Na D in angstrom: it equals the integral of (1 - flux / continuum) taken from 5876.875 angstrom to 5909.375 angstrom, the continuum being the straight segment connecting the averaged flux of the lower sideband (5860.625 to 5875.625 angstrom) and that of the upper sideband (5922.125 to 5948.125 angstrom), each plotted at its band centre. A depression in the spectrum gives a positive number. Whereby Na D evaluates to 3.38 angstrom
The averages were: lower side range 4.08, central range 3.68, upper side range 4.14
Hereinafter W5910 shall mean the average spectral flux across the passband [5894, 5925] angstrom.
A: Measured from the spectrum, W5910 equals 3.9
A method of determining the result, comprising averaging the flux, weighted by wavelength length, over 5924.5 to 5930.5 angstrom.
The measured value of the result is 4.14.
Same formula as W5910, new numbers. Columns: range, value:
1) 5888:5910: 3.62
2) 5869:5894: 3.76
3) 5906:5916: 4.05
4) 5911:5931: 4.09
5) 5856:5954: 3.96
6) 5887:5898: 3.31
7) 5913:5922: 4.07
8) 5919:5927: 4.06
